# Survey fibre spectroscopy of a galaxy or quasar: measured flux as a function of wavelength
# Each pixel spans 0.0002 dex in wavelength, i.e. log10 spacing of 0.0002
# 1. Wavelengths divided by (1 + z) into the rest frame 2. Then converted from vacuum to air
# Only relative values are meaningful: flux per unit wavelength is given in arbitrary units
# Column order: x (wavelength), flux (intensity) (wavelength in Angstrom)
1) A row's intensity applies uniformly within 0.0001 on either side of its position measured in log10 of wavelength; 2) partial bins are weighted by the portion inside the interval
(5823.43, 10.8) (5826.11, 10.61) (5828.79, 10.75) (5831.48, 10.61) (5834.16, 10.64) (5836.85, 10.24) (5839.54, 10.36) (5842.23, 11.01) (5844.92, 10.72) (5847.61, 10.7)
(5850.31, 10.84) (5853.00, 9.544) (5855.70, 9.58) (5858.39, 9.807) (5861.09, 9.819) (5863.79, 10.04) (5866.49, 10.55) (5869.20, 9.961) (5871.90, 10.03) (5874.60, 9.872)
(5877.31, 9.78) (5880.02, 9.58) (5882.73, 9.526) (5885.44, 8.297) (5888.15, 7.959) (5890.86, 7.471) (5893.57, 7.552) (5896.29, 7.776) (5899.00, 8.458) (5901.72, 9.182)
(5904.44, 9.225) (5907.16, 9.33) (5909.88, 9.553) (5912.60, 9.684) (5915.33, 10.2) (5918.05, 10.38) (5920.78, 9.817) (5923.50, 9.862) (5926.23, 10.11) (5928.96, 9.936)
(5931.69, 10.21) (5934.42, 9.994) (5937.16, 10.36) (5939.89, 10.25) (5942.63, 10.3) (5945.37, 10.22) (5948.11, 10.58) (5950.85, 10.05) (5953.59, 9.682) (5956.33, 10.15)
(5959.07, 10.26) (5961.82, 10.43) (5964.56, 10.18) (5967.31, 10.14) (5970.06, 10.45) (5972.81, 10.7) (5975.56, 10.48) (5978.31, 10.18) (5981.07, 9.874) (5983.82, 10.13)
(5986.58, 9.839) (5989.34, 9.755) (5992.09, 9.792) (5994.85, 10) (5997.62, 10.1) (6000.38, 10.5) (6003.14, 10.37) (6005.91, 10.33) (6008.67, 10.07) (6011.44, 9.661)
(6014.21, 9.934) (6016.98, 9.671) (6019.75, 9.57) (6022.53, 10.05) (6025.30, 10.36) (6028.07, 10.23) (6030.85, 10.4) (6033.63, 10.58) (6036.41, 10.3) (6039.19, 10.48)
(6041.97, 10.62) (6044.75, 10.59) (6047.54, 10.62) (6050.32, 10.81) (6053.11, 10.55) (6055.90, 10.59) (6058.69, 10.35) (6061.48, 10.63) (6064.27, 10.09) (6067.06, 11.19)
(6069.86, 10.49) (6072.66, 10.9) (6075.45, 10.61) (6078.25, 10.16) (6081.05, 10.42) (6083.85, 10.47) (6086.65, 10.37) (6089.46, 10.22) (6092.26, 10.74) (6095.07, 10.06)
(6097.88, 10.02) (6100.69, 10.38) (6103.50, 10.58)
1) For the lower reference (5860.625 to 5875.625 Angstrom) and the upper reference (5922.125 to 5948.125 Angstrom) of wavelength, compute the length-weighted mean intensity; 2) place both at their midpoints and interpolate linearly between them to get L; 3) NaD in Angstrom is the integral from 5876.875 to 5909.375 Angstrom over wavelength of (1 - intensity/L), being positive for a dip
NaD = 4.6 Angstrom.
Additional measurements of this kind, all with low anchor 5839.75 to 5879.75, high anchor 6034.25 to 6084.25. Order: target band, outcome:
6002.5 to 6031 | 1.2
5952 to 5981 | 0.3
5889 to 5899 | 2.4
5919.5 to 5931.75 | 0.4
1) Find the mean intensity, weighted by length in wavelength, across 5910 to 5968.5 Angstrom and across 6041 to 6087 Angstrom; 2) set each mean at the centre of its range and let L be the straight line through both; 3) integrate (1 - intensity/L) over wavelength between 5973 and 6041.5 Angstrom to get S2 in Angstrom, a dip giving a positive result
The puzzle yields 1.5 Angstrom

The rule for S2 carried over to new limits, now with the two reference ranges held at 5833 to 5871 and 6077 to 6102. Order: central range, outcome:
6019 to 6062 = -0.52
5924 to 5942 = 0.26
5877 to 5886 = 0.83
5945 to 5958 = 0.19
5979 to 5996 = 0.64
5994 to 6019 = 0.58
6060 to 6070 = -0.29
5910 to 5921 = 0.31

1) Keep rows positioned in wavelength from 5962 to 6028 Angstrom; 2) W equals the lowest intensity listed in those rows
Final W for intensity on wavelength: 9.57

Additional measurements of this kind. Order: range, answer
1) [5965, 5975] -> 10.14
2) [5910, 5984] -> 9.682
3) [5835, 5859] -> 9.544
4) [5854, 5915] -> 7.471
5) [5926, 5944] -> 9.936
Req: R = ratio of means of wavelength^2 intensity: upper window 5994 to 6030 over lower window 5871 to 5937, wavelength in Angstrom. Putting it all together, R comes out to 1.1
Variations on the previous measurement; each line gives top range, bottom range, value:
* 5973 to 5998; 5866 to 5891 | 1.11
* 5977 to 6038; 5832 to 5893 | 1.08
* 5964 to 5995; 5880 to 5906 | 1.23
